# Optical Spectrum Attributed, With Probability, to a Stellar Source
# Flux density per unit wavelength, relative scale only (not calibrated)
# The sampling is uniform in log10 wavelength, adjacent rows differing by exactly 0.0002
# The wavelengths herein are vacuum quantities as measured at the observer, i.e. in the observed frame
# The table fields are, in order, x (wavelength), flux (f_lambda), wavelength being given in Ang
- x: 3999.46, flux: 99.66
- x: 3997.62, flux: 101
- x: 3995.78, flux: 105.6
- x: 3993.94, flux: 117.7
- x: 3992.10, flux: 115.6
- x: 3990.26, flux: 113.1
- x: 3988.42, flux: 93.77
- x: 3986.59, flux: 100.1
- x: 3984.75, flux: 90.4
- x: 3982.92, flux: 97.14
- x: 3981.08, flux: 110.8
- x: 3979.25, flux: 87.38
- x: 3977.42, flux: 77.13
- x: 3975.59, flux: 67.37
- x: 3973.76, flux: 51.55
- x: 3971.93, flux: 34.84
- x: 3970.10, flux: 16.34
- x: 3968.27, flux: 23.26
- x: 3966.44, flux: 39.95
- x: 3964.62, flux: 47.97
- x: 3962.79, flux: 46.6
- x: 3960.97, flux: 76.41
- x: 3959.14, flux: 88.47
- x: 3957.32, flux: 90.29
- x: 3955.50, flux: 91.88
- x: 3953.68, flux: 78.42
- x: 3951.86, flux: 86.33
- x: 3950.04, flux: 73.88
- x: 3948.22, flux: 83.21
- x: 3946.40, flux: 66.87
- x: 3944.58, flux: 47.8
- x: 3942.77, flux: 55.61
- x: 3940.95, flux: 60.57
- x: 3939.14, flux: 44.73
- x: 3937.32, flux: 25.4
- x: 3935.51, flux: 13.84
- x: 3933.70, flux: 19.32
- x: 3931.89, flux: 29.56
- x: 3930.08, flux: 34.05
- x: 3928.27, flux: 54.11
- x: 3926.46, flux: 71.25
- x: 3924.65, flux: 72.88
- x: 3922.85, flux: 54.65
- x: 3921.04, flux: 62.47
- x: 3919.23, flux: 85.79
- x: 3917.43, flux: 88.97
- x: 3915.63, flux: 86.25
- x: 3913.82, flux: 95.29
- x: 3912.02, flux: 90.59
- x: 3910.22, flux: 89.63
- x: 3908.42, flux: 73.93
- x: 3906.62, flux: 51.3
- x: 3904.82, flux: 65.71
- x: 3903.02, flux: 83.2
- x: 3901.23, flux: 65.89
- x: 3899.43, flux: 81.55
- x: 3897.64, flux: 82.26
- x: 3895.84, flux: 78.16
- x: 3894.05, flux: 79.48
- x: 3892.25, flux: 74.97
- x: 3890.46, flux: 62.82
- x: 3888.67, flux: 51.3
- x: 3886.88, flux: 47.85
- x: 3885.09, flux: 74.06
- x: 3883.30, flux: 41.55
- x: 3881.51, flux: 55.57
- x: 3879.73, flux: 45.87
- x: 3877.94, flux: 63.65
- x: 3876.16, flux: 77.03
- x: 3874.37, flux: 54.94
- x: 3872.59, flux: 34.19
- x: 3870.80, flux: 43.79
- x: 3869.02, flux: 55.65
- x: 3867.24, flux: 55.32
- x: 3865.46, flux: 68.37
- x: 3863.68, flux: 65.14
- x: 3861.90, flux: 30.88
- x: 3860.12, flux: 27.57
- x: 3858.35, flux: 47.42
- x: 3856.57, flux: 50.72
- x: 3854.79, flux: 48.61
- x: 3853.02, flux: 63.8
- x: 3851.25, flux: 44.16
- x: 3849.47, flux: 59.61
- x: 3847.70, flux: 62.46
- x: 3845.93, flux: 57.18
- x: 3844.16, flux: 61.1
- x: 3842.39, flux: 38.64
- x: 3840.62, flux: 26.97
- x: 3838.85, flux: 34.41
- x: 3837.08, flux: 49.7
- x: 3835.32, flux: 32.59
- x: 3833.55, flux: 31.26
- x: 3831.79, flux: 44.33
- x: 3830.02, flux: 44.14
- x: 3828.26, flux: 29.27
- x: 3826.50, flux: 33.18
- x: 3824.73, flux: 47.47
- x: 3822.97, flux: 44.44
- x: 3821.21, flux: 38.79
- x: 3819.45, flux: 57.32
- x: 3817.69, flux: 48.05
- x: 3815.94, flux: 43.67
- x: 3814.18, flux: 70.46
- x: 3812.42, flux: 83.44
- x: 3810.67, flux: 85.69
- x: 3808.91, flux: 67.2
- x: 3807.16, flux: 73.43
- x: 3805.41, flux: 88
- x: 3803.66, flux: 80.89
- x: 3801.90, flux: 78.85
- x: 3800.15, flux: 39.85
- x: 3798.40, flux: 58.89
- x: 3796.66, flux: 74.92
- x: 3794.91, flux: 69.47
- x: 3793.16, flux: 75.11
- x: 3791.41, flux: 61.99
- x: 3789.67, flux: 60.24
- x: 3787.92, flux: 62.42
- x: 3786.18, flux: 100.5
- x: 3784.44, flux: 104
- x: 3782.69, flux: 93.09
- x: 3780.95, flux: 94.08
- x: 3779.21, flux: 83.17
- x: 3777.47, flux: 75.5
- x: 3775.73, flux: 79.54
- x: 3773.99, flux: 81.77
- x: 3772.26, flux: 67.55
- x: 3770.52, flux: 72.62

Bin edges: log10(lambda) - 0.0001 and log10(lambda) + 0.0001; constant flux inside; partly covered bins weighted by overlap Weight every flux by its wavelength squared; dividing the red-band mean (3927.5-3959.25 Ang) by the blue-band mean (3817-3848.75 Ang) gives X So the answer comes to 1.40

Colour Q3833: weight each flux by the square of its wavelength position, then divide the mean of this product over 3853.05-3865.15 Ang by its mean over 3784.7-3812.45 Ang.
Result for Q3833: 0.7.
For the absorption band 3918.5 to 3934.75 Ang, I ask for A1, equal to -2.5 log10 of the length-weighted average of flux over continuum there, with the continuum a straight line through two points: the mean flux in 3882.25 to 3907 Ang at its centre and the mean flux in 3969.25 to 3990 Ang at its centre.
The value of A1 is 0.311 mag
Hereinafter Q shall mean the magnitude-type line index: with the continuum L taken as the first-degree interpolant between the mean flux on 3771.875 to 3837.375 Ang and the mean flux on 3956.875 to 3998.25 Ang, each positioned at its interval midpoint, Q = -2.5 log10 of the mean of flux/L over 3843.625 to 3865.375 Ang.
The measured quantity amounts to 0.30 mag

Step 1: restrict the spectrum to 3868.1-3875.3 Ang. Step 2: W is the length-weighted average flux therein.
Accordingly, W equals 47.3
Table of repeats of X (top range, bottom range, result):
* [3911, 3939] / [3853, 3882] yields 1.16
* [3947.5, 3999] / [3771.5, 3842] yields 1.38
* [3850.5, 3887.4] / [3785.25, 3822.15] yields 0.80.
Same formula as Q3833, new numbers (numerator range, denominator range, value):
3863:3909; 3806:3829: 1.16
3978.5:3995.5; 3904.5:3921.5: 1.34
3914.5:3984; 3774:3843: 1.08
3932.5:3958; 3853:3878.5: 1.19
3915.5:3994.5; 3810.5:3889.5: 1.42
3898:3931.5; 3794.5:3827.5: 1.23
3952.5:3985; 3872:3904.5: 1.09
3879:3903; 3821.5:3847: 1.64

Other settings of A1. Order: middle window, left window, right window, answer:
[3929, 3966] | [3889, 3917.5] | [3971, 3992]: 0.38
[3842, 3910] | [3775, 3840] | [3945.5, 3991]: 0.14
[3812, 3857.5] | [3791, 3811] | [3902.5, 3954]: 0.40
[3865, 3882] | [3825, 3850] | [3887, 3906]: 0.10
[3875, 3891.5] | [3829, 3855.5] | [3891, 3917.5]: 0.17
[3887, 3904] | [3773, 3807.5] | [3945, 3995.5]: 0.07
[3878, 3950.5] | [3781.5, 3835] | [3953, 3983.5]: 0.03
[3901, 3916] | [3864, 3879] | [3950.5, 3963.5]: -0.17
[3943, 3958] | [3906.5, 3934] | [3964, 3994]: -0.07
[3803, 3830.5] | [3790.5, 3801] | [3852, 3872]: 0.02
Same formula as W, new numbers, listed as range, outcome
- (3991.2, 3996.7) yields 113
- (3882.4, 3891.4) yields 55.6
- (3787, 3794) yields 65.2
